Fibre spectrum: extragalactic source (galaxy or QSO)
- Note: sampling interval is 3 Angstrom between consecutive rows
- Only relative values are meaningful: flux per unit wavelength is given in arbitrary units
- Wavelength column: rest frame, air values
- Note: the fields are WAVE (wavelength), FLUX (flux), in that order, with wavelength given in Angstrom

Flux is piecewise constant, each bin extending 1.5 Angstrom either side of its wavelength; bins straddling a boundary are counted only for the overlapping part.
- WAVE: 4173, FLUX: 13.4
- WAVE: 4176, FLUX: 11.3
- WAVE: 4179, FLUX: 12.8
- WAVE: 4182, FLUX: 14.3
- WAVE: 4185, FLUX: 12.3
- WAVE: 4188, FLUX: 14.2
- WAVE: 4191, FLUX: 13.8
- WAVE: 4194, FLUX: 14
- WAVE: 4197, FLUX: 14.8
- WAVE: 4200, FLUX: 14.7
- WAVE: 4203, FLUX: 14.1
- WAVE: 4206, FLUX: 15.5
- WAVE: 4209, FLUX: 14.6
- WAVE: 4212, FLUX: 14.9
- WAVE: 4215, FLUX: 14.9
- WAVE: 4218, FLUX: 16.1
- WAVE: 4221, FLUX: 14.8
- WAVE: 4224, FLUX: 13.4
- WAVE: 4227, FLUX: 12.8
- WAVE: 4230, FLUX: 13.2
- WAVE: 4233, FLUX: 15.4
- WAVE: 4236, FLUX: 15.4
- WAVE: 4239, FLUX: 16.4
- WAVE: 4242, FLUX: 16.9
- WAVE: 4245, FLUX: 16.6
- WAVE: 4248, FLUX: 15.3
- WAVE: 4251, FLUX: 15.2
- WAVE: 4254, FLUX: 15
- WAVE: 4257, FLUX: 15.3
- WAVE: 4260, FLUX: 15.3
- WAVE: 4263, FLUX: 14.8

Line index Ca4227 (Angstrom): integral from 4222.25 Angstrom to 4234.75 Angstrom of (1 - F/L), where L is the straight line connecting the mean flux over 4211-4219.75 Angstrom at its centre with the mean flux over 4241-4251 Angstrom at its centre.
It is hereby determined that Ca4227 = 1.5 Angstrom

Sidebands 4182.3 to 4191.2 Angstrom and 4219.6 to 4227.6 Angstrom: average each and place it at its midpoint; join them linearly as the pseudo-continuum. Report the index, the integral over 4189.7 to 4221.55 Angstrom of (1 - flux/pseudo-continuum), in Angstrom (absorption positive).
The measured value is -2.62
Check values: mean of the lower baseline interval 13.5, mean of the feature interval 14.7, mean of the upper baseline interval 13.7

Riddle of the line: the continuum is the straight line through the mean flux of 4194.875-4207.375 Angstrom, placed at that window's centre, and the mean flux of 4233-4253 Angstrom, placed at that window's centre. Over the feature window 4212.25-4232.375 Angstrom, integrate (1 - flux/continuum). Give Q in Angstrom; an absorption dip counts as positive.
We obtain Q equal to 1.3 Angstrom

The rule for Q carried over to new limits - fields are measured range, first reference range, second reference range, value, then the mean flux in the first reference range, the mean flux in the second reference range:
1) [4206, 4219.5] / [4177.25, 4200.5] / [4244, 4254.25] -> -0.6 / 13.8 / 15.5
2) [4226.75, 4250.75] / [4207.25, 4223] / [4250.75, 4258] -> -0.4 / 15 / 15.2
